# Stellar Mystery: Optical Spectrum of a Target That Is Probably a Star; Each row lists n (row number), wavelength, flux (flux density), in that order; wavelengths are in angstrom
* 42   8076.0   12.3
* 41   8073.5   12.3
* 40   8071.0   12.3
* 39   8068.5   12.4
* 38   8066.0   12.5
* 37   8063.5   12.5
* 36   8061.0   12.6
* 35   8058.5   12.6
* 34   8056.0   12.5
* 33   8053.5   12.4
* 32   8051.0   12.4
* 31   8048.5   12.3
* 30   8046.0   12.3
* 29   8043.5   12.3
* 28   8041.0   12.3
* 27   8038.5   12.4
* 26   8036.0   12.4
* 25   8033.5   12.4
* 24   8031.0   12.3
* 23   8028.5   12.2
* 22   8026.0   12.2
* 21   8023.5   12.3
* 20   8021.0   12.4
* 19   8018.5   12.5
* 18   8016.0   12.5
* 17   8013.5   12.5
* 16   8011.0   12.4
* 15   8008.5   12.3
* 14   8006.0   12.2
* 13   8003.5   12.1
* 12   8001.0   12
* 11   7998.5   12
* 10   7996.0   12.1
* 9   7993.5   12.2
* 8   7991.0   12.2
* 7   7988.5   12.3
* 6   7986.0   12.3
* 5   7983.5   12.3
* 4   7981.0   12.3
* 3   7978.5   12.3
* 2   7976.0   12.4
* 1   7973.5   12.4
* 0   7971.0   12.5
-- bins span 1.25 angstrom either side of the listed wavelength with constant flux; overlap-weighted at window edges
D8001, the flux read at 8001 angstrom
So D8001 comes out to 12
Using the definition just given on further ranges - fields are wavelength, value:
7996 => 12.1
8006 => 12.2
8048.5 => 12.3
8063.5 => 12.5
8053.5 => 12.4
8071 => 12.3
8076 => 12.3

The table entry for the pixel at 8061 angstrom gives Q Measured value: 12.6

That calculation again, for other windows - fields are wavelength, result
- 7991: 12.2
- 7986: 12.3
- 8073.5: 12.3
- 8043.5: 12.3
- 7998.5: 12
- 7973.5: 12.4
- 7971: 12.5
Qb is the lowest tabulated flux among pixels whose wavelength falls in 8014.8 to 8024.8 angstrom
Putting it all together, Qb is 12.3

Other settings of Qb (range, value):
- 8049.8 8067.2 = 12.4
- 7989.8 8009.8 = 12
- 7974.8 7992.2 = 12.2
